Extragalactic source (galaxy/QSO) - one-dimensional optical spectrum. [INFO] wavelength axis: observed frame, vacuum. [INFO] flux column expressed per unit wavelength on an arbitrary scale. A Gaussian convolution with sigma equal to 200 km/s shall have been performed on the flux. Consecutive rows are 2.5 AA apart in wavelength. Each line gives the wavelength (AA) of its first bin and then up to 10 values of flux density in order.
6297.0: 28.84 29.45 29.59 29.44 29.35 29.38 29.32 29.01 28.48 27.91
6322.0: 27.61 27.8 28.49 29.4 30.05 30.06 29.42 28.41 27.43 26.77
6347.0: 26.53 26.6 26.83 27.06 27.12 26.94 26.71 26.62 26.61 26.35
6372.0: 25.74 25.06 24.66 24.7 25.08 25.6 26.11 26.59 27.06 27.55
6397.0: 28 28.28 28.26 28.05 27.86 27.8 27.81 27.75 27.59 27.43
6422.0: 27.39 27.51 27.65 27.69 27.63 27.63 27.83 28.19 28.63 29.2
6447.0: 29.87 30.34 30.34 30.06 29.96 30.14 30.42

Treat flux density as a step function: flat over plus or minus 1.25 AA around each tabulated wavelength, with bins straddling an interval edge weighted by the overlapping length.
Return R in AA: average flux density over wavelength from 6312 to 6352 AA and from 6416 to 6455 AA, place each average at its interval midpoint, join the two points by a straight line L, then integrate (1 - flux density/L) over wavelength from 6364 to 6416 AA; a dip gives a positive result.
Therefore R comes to 2.93 AA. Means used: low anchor 28.3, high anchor 28.4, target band 26.7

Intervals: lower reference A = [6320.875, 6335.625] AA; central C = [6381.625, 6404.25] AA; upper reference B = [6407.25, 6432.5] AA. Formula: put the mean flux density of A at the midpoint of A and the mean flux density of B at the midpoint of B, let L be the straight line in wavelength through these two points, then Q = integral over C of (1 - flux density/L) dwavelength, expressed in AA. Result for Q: 0.8 AA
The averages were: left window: 28.9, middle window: 27.1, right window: 27.6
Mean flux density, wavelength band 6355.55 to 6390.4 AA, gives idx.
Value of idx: 26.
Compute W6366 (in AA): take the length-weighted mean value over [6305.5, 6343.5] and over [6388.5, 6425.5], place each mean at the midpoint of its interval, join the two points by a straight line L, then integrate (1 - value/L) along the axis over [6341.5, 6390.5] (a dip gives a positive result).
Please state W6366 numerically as 3.5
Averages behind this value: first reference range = 28.8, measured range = 26.2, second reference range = 27.7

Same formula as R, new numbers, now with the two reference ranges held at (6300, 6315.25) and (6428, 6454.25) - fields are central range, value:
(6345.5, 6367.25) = 1.8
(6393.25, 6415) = 0.8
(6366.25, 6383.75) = 2.2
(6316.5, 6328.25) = 0.5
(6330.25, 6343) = 0.1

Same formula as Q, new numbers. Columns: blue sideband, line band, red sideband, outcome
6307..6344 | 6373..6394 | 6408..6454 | 2.1 AA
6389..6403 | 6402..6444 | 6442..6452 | 1.4 AA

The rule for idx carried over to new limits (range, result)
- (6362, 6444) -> 27.1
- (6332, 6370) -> 27.4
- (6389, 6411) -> 27.8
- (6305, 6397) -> 27.4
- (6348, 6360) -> 26.9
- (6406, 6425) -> 27.6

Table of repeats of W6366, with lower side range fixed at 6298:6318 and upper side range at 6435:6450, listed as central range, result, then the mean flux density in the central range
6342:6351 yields 0.74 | 26.7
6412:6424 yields 0.57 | 27.6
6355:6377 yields 2.10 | 26.3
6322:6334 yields 0.14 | 28.9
